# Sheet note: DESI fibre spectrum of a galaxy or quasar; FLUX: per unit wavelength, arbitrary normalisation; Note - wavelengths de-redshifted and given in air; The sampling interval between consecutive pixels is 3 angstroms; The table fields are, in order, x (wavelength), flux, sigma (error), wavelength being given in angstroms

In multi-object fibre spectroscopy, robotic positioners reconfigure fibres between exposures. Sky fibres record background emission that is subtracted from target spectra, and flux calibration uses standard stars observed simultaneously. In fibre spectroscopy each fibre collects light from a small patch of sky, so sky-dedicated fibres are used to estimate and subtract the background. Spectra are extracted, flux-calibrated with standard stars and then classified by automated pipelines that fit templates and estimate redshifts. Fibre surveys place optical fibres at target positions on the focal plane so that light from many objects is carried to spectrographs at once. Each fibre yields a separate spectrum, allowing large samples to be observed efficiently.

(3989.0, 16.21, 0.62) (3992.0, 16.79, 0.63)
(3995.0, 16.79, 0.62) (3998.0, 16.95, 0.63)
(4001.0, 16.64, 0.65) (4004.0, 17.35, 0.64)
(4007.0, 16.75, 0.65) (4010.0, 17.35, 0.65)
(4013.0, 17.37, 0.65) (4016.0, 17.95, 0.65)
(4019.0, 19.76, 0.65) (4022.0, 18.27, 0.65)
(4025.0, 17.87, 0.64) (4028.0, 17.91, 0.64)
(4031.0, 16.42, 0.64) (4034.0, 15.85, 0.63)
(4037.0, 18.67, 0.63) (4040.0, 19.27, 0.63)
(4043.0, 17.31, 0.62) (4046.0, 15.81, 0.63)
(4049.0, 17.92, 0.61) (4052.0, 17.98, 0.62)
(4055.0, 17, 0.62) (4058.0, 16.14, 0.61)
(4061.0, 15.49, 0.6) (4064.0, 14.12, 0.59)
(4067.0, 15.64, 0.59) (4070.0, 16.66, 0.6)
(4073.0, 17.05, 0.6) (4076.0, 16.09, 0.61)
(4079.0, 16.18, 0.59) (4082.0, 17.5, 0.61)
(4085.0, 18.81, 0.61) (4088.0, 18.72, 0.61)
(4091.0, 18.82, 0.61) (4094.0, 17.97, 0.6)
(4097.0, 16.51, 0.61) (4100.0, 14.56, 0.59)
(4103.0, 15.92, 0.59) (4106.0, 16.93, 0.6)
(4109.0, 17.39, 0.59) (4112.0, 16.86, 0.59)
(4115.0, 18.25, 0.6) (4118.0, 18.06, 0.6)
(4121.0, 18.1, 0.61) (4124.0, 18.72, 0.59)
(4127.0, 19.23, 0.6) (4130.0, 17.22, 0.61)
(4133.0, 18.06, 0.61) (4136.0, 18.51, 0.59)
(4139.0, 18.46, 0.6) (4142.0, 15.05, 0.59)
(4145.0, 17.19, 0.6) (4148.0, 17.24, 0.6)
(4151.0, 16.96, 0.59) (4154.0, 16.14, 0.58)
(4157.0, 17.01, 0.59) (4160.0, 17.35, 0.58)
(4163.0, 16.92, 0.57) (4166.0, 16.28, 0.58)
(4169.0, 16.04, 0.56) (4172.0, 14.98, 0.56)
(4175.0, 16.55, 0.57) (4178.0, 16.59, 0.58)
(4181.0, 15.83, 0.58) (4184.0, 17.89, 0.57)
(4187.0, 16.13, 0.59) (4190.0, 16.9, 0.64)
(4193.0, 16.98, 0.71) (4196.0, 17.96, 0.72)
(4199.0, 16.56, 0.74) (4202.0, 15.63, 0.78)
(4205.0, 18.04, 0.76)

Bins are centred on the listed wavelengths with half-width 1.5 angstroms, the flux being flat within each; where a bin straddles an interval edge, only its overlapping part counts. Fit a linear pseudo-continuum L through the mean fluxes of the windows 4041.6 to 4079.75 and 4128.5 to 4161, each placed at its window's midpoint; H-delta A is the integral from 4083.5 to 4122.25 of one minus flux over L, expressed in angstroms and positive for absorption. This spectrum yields -1.5 angstroms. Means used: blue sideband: 16.4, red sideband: 17.2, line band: 17.4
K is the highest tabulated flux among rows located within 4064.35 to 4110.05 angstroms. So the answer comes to 18.82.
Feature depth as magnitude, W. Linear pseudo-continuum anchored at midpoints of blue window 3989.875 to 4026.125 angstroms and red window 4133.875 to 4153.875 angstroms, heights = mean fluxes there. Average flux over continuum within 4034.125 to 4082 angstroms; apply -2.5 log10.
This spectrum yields 0.04 mag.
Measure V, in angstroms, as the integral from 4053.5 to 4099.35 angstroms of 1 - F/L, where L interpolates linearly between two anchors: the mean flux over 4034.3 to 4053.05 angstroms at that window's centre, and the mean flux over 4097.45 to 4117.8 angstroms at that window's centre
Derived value 1.04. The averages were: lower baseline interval 17.7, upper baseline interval 16.7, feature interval 16.8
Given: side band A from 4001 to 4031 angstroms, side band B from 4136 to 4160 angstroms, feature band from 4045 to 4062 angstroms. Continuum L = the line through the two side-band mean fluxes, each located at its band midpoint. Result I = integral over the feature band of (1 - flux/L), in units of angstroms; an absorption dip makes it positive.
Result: 0.7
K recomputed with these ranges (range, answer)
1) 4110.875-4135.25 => 19.23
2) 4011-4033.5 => 19.76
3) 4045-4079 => 17.98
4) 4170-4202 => 17.96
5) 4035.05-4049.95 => 19.27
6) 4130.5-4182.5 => 18.51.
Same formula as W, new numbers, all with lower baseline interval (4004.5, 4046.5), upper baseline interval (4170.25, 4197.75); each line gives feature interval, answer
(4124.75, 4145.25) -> -0.05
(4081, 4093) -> -0.07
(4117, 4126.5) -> -0.08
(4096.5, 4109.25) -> 0.07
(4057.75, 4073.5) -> 0.11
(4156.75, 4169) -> 0.00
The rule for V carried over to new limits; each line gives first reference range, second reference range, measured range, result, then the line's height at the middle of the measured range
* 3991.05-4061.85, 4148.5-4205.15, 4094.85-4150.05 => -1.5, 16.9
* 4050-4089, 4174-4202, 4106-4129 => -1.7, 16.7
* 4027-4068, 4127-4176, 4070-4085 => 0.0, 16.9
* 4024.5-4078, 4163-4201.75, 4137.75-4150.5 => -0.3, 16.6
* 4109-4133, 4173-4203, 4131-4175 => 1.3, 17.4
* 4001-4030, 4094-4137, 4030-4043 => 0.1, 17.7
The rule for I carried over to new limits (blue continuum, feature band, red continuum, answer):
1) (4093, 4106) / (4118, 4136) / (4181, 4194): -2.0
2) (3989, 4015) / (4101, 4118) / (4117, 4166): 0.3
